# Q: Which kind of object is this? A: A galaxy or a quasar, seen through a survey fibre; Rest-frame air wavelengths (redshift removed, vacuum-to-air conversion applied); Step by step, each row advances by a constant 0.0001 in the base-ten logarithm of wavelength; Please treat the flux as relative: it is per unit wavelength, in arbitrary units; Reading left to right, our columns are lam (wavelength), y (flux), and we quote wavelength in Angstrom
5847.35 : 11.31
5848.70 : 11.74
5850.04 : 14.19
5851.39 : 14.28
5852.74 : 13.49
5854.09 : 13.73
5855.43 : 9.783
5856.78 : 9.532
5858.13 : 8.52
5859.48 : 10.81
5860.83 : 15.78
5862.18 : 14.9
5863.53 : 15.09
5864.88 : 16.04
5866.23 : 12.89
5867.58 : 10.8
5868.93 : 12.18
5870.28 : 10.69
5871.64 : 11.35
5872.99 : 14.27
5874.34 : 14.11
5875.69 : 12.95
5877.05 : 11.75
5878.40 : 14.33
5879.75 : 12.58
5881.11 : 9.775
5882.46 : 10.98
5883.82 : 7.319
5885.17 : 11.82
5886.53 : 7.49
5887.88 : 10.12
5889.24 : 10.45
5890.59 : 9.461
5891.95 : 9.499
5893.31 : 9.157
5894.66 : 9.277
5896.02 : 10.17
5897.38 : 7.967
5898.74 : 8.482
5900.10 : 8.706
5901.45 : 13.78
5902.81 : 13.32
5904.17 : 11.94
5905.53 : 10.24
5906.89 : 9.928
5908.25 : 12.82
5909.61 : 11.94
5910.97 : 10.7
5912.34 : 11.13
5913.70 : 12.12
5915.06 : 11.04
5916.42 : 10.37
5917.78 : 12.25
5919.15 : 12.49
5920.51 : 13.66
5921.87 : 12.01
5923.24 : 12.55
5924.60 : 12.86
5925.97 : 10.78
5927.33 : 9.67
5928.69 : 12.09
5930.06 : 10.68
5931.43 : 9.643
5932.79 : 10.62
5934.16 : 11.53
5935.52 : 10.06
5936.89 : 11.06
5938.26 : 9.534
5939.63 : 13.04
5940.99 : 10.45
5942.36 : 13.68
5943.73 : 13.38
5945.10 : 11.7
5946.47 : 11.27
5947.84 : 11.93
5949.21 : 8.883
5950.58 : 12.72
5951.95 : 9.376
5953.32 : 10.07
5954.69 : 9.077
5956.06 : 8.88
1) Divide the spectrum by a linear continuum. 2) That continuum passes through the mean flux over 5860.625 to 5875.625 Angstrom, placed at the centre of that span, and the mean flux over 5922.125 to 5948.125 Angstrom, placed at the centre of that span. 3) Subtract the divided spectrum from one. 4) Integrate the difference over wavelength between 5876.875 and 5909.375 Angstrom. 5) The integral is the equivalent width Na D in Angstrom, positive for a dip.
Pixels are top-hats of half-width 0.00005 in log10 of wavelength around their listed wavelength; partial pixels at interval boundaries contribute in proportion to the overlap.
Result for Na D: 5.5 Angstrom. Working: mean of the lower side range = 13.4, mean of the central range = 10.5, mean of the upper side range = 11.4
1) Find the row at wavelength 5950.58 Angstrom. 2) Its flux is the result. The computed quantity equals 12.72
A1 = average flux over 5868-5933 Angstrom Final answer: 11.1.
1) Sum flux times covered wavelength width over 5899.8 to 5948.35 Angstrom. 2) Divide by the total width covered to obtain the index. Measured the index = 11.5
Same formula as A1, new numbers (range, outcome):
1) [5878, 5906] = 10.3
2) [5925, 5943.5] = 11.1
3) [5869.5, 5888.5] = 11.4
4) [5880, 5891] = 9.8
